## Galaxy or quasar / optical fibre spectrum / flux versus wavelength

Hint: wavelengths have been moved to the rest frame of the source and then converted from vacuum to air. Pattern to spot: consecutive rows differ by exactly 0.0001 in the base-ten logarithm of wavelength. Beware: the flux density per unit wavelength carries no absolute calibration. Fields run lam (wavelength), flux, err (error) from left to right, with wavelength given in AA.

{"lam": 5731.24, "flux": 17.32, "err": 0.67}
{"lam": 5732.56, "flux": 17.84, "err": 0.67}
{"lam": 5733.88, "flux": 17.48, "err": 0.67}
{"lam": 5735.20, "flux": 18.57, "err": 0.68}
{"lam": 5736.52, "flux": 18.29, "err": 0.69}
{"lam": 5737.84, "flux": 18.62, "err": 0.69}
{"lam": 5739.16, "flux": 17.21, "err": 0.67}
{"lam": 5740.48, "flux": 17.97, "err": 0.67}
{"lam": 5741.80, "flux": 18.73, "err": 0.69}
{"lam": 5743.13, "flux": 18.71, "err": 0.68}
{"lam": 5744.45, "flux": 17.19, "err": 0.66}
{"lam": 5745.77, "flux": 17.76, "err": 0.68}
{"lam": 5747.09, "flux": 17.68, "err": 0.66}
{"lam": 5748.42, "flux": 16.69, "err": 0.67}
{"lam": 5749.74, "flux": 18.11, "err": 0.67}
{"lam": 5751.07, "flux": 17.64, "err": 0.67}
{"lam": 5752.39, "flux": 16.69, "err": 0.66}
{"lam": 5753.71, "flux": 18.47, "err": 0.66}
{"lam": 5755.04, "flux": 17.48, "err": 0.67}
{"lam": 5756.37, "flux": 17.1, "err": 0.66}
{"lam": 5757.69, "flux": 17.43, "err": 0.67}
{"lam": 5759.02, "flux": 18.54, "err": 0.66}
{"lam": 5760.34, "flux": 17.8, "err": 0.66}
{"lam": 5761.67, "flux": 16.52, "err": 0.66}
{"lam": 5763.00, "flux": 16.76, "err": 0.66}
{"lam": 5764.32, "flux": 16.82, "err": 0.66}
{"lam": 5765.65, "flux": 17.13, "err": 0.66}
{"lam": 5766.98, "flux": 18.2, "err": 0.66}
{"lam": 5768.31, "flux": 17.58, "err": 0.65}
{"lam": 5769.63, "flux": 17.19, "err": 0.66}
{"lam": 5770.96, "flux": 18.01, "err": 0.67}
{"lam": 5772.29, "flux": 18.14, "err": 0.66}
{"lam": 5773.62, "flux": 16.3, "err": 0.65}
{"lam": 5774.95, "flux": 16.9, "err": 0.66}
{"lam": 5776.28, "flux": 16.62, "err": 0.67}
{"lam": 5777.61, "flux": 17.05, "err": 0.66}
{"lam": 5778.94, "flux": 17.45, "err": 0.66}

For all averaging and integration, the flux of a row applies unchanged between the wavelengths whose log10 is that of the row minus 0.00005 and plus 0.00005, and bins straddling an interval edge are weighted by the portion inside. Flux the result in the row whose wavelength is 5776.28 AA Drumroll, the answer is 16.62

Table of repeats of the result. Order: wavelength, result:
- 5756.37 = 17.1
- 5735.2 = 18.57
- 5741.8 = 18.73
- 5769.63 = 17.19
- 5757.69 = 17.43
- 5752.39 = 16.69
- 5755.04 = 17.48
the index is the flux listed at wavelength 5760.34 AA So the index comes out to 17.8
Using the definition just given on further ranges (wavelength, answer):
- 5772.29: 18.14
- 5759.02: 18.54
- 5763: 16.76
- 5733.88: 17.48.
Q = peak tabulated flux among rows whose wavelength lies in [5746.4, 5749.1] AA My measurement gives 17.68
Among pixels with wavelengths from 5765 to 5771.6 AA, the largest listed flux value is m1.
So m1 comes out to 18.2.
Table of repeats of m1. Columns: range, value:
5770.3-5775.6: 18.14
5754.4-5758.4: 17.48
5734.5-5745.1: 18.73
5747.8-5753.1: 18.11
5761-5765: 16.82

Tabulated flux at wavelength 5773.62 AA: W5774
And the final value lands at 16.3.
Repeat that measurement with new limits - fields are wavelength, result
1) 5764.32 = 16.82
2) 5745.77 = 17.76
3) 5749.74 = 18.11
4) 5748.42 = 16.69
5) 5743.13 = 18.71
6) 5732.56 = 17.84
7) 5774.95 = 16.9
